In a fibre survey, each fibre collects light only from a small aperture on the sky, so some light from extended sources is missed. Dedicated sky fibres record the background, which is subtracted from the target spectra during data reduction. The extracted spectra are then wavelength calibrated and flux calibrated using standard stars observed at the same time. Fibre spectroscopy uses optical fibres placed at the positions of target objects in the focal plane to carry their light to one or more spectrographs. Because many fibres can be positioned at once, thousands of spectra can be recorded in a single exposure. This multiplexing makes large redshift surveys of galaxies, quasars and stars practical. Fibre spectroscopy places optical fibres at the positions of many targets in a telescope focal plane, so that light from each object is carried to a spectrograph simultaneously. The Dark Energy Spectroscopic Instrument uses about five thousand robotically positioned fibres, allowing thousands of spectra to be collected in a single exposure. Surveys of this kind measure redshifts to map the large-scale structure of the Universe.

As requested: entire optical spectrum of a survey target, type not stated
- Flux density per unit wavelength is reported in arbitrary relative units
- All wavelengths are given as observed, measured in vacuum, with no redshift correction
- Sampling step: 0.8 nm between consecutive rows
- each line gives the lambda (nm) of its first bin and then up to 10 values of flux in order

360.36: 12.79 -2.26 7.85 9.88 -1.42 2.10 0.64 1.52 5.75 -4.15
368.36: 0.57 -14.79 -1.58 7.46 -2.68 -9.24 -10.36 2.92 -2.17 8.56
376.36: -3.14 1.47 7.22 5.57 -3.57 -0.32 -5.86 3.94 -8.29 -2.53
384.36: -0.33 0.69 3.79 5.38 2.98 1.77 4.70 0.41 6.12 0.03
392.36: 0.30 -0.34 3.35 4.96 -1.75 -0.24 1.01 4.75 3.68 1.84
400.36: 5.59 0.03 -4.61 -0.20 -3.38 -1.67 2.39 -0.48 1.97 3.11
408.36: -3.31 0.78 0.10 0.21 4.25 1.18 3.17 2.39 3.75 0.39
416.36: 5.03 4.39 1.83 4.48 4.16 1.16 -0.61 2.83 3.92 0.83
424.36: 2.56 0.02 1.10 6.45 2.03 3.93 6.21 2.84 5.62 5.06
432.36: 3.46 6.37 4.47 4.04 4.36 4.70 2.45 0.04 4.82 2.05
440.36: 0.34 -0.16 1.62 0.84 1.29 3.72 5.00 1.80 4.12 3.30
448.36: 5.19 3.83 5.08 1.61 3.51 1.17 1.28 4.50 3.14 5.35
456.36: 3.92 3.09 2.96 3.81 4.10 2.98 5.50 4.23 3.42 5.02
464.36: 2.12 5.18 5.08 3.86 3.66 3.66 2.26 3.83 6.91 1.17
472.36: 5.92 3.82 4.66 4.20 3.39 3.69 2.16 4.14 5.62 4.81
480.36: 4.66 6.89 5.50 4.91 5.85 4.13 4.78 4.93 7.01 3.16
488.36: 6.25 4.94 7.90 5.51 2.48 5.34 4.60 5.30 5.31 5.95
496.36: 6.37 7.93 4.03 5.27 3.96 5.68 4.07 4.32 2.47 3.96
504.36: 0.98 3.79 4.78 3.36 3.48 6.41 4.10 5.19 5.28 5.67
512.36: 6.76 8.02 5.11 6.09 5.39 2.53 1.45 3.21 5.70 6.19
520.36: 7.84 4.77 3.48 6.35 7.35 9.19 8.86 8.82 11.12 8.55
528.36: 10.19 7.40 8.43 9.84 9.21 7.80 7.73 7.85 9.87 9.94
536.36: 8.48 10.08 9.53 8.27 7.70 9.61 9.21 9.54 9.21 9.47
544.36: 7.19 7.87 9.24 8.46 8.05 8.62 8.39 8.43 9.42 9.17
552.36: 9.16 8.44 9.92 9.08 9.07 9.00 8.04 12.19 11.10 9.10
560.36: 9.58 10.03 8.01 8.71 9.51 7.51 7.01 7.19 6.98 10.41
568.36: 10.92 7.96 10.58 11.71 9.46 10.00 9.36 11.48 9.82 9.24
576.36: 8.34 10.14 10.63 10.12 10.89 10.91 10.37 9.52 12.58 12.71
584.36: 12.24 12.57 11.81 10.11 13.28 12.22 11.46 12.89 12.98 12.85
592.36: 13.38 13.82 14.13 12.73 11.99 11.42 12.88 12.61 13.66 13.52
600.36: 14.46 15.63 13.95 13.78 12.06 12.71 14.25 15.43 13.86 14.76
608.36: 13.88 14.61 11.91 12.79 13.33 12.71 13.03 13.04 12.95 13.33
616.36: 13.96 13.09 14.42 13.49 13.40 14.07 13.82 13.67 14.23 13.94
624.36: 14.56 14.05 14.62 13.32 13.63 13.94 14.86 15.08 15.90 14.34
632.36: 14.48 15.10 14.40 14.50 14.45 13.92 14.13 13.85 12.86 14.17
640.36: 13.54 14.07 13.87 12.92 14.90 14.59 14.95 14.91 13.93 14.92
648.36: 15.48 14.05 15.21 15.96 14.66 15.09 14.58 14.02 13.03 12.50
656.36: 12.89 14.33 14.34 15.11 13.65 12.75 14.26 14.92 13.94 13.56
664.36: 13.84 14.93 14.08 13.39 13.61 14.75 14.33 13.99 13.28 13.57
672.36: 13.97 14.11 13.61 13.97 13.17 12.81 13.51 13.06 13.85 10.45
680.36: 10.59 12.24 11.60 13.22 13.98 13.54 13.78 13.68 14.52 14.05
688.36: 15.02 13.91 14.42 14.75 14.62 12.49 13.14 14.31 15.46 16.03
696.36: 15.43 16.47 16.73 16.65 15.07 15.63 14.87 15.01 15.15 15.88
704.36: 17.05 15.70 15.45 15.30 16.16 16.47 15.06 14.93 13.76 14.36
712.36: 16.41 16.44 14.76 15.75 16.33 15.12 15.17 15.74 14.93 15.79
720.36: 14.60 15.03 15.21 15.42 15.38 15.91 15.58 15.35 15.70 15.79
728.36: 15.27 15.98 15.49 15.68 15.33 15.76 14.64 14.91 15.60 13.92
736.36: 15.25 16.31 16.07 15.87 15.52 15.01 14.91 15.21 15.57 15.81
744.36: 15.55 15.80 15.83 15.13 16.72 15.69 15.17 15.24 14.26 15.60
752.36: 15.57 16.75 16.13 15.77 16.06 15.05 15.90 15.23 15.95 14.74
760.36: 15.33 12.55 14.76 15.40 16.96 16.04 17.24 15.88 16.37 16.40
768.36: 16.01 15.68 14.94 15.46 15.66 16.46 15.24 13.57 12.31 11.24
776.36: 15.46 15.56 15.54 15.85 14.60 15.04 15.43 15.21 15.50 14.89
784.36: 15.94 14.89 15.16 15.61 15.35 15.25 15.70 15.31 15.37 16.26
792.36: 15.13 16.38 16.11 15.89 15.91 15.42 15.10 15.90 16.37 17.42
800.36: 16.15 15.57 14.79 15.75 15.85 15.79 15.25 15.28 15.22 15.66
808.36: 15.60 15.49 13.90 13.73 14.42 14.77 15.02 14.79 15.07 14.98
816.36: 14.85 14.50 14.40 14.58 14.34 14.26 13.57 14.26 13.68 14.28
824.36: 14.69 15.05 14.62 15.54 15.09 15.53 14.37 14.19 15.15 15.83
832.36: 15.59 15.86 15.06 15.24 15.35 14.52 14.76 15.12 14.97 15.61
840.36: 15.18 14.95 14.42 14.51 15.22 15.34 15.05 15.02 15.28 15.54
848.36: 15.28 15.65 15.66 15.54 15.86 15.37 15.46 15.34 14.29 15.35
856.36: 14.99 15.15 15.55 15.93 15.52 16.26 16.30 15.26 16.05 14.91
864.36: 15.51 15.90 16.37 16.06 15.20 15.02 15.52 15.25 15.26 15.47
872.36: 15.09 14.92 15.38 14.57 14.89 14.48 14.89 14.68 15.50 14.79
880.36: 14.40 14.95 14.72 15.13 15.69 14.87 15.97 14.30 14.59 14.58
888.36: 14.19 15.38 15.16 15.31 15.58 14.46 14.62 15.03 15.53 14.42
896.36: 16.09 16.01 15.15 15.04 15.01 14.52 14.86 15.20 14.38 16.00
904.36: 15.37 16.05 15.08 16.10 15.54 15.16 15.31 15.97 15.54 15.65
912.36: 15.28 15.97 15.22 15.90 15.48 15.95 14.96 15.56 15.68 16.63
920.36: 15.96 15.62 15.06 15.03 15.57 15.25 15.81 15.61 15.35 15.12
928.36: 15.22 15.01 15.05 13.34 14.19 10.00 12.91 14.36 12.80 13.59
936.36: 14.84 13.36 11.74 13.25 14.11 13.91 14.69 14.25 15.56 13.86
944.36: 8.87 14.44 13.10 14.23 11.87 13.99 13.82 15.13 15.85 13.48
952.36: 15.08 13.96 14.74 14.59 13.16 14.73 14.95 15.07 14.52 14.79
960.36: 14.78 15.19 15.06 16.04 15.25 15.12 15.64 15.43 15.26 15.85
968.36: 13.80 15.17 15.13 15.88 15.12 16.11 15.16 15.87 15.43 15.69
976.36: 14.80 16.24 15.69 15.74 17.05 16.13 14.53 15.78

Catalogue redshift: 0.315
